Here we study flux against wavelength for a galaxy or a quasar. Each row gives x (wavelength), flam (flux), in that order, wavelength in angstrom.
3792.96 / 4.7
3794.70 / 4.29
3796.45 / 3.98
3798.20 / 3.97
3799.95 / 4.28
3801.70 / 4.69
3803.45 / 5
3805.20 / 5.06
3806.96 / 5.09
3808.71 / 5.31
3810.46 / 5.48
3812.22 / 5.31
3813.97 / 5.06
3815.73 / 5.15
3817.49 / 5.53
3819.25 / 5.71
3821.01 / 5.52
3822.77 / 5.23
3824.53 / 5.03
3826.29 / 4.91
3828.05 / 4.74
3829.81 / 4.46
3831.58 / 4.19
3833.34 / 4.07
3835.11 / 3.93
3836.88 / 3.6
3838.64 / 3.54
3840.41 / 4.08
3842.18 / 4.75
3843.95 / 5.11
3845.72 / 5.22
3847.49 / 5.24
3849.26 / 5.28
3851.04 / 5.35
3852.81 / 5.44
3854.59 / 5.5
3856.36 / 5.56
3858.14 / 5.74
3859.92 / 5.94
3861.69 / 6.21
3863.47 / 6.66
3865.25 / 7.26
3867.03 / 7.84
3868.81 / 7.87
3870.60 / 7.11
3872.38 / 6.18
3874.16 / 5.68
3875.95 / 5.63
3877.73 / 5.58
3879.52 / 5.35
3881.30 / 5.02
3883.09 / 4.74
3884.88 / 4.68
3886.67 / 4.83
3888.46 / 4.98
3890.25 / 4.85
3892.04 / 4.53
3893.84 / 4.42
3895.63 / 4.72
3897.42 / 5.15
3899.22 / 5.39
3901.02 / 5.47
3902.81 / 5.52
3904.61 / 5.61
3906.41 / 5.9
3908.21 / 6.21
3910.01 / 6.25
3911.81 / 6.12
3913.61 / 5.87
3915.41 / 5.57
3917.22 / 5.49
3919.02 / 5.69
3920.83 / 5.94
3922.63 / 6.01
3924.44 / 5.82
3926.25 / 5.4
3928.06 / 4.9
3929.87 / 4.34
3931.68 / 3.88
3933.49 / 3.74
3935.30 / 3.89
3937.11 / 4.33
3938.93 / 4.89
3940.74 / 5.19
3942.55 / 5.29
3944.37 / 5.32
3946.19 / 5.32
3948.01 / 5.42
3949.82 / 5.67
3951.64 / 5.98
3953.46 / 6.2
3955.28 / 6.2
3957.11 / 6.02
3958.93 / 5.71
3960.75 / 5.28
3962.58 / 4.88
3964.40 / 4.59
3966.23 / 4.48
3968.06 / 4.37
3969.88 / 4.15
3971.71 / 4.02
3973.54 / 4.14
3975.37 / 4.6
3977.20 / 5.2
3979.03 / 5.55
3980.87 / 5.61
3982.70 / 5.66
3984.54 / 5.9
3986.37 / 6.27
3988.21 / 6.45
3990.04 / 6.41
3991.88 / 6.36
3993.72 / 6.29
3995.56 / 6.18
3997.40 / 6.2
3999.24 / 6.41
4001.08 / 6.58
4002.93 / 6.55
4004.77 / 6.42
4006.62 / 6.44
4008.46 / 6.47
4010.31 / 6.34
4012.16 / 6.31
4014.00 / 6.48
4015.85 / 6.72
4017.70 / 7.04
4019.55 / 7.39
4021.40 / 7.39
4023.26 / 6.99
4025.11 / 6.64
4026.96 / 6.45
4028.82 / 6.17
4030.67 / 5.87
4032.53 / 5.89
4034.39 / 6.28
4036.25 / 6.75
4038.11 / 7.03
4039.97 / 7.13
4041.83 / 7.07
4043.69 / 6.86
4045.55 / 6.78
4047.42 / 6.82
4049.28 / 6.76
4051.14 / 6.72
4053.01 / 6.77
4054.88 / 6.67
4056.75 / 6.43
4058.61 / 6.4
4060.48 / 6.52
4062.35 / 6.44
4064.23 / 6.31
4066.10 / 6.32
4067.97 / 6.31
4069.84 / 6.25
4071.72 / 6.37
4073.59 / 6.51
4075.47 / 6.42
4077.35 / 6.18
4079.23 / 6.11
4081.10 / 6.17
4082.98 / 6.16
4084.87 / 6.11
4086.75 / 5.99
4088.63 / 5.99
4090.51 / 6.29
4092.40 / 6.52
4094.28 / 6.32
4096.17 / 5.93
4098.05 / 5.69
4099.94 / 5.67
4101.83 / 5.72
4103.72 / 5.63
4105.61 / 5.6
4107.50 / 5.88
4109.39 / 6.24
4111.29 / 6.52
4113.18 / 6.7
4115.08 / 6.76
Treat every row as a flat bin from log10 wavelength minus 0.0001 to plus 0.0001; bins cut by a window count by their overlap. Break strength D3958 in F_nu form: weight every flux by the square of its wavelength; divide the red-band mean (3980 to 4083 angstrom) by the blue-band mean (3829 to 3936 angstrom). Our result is 1.31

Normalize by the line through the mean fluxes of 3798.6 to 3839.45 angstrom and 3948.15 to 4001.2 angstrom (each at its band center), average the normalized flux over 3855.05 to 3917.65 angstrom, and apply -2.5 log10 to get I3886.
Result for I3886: -0.12 mag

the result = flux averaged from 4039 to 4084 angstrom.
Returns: 6.52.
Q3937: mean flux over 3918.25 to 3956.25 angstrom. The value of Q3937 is 5.21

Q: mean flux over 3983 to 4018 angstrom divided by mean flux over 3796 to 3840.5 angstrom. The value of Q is 1.3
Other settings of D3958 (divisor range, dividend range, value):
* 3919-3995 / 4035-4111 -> 1.27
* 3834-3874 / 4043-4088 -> 1.27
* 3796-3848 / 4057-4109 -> 1.47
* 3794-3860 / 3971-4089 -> 1.43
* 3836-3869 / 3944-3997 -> 1.05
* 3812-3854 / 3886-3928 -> 1.17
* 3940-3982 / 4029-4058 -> 1.34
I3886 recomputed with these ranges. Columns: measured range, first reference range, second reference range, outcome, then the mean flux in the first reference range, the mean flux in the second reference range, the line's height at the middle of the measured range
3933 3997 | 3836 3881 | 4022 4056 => 0.18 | 5.66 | 6.65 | 6.25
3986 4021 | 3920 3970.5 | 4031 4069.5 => -0.10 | 5.12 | 6.6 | 5.94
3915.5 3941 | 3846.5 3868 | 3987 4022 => 0.25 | 6.01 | 6.54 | 6.26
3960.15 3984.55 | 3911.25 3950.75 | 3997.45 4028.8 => 0.22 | 5.18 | 6.64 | 5.91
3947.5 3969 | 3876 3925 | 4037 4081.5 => 0.08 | 5.4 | 6.56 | 5.82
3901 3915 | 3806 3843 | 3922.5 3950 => -0.20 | 4.79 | 4.92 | 4.88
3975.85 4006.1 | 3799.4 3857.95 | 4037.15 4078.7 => 0.00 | 4.93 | 6.59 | 6.11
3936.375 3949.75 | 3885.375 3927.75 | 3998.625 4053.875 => 0.13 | 5.45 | 6.65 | 5.82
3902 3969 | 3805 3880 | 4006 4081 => 0.12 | 5.39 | 6.57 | 5.93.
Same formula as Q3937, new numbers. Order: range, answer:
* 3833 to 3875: 5.57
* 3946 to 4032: 5.92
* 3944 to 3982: 5.18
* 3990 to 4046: 6.58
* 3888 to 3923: 5.48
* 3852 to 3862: 5.71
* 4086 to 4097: 6.18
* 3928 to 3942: 4.39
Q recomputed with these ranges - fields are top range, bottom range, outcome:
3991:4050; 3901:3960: 1.22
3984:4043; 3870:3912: 1.21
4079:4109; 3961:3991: 1.16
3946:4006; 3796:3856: 1.16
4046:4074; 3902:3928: 1.13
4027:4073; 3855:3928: 1.15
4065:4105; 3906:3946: 1.16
